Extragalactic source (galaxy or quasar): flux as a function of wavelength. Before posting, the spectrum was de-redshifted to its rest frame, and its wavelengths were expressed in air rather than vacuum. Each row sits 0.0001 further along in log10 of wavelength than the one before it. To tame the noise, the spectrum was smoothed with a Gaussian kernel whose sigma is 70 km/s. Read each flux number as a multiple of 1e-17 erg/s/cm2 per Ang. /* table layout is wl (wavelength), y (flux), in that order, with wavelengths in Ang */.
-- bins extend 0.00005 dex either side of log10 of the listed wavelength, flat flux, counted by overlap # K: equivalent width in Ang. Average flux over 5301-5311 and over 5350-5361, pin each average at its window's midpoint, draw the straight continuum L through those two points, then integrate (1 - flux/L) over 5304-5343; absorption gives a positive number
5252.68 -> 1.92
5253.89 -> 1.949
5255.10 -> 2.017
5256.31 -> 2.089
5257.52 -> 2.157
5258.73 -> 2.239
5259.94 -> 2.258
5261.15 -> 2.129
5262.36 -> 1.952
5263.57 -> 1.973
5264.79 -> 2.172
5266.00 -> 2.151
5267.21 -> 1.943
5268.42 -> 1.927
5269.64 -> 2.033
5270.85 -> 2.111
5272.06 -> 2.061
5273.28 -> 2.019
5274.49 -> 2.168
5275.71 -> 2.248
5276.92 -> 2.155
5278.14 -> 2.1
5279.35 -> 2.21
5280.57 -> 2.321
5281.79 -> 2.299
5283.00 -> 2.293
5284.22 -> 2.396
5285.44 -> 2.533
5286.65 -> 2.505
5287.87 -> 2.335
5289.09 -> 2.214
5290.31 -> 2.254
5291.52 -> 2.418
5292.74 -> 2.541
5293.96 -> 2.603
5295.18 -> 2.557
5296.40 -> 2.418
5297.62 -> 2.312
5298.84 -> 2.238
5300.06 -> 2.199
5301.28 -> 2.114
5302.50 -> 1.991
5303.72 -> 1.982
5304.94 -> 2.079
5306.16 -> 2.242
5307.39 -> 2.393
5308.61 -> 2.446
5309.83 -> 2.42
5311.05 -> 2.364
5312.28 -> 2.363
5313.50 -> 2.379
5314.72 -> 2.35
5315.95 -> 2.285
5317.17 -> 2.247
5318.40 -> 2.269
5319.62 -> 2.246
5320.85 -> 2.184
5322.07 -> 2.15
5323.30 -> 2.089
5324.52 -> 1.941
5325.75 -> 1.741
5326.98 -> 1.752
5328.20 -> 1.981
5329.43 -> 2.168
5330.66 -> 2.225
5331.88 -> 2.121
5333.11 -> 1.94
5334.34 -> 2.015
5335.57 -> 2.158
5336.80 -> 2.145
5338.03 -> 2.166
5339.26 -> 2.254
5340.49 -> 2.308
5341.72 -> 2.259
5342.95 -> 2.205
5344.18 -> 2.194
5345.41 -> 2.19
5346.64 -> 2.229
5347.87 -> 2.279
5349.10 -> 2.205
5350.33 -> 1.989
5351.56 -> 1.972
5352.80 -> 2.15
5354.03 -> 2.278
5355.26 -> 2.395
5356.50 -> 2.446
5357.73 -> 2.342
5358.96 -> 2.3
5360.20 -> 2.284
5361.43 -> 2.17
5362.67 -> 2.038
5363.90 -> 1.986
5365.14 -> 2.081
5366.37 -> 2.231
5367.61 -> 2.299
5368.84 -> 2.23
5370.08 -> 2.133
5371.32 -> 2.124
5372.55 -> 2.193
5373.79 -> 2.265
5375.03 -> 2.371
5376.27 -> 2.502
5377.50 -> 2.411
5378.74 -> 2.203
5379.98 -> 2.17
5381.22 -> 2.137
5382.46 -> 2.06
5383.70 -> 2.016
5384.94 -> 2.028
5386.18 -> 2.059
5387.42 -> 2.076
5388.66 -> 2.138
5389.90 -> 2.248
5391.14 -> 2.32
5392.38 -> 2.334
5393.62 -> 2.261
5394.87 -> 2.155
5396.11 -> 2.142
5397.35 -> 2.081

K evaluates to 0.8 Ang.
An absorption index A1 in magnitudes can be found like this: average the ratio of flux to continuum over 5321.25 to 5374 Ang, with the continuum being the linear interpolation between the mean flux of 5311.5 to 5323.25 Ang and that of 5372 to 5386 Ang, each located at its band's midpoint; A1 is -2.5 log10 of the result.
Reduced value 0.041 mag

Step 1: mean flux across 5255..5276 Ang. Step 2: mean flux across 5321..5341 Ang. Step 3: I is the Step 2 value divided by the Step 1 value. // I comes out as 0.99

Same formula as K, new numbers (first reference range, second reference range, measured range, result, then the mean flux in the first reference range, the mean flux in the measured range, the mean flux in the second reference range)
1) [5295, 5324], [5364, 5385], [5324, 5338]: 1.35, 2.26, 2.02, 2.2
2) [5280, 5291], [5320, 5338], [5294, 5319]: -0.96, 2.35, 2.29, 2.05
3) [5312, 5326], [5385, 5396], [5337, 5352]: 0.02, 2.19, 2.19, 2.19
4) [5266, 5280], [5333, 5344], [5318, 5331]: 0.56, 2.09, 2.06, 2.17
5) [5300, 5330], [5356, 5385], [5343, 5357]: -0.07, 2.17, 2.21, 2.21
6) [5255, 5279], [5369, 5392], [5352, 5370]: -0.39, 2.1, 2.22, 2.19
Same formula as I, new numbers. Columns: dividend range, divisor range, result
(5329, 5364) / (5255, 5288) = 1.01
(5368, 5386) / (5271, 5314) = 0.96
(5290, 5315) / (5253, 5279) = 1.11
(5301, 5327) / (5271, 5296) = 0.95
